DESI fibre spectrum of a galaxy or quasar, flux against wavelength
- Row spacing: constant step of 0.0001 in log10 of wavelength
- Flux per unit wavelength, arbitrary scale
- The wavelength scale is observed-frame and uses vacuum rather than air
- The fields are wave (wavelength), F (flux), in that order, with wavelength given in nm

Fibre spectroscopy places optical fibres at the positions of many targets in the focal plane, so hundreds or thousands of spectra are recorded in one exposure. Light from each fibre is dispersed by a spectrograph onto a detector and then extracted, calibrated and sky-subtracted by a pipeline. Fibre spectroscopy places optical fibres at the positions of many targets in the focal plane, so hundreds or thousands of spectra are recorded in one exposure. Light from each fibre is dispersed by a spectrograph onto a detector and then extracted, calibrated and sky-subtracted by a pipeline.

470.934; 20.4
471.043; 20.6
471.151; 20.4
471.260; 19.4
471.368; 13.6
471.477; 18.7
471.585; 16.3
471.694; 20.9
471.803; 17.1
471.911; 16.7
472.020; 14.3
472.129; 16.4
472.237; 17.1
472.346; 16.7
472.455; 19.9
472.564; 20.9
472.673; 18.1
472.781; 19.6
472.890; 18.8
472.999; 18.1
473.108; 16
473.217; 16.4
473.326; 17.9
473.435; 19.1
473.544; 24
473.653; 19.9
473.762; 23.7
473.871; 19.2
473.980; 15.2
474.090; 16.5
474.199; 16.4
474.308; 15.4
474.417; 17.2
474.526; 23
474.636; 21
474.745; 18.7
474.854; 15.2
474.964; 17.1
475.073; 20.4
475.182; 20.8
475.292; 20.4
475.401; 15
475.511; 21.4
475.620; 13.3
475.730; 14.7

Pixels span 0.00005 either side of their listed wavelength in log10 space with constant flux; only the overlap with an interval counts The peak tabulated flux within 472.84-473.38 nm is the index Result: 18.8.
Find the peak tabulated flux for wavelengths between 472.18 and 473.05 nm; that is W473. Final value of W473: 20.9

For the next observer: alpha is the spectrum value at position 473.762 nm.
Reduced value 23.7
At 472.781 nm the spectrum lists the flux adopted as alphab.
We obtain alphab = 19.6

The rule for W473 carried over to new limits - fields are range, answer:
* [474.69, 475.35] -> 20.8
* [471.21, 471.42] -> 19.4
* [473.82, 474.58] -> 23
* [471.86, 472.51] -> 19.9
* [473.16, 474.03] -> 24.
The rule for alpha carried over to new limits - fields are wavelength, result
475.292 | 20.4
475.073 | 20.4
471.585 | 16.3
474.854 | 15.2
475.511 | 21.4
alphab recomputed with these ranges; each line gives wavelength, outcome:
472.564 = 20.9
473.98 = 15.2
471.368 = 13.6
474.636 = 21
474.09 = 16.5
